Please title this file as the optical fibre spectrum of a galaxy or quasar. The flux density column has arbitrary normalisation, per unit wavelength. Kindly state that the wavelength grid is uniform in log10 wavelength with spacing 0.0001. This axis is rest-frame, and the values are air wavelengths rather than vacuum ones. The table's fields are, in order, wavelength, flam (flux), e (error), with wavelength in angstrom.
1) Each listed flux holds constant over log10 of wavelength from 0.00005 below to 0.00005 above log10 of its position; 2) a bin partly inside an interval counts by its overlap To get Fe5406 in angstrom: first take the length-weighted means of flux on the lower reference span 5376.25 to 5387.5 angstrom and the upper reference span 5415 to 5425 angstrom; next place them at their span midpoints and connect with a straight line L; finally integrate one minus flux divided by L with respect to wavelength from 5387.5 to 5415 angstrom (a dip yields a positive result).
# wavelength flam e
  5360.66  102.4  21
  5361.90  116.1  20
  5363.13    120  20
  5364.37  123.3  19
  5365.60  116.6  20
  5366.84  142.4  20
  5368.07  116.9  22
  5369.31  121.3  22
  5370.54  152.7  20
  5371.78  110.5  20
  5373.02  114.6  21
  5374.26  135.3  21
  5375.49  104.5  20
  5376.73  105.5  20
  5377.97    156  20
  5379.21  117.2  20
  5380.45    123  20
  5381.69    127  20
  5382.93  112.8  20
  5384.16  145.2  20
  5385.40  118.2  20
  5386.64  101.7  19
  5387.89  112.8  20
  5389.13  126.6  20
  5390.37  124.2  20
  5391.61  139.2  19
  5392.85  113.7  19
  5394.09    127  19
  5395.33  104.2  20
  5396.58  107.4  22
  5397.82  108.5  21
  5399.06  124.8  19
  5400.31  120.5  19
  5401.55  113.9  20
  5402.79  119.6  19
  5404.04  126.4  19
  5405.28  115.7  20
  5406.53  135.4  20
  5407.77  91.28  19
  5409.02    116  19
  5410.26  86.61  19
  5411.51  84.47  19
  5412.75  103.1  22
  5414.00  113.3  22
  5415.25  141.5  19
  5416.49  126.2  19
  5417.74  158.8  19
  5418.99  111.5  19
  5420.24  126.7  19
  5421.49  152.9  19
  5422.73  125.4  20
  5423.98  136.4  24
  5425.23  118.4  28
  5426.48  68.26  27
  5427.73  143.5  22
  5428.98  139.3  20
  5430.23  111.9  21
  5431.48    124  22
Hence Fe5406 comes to 2.9 angstrom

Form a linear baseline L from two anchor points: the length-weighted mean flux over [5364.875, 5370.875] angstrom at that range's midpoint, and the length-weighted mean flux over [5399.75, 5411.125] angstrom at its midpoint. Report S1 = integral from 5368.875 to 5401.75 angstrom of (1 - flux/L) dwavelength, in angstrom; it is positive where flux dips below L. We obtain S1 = 0.1 angstrom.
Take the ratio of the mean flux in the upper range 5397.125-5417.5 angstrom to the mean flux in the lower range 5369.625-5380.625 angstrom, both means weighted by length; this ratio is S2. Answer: 0.93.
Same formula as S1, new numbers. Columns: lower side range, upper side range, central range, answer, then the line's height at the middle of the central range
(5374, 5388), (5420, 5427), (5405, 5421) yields 0.7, 122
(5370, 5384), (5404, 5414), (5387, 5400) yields -0.4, 115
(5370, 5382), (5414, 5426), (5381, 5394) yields 0.4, 126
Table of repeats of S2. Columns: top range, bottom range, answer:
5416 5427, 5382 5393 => 1.03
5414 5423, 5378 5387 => 1.08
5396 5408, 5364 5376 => 0.94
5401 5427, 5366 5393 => 0.95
